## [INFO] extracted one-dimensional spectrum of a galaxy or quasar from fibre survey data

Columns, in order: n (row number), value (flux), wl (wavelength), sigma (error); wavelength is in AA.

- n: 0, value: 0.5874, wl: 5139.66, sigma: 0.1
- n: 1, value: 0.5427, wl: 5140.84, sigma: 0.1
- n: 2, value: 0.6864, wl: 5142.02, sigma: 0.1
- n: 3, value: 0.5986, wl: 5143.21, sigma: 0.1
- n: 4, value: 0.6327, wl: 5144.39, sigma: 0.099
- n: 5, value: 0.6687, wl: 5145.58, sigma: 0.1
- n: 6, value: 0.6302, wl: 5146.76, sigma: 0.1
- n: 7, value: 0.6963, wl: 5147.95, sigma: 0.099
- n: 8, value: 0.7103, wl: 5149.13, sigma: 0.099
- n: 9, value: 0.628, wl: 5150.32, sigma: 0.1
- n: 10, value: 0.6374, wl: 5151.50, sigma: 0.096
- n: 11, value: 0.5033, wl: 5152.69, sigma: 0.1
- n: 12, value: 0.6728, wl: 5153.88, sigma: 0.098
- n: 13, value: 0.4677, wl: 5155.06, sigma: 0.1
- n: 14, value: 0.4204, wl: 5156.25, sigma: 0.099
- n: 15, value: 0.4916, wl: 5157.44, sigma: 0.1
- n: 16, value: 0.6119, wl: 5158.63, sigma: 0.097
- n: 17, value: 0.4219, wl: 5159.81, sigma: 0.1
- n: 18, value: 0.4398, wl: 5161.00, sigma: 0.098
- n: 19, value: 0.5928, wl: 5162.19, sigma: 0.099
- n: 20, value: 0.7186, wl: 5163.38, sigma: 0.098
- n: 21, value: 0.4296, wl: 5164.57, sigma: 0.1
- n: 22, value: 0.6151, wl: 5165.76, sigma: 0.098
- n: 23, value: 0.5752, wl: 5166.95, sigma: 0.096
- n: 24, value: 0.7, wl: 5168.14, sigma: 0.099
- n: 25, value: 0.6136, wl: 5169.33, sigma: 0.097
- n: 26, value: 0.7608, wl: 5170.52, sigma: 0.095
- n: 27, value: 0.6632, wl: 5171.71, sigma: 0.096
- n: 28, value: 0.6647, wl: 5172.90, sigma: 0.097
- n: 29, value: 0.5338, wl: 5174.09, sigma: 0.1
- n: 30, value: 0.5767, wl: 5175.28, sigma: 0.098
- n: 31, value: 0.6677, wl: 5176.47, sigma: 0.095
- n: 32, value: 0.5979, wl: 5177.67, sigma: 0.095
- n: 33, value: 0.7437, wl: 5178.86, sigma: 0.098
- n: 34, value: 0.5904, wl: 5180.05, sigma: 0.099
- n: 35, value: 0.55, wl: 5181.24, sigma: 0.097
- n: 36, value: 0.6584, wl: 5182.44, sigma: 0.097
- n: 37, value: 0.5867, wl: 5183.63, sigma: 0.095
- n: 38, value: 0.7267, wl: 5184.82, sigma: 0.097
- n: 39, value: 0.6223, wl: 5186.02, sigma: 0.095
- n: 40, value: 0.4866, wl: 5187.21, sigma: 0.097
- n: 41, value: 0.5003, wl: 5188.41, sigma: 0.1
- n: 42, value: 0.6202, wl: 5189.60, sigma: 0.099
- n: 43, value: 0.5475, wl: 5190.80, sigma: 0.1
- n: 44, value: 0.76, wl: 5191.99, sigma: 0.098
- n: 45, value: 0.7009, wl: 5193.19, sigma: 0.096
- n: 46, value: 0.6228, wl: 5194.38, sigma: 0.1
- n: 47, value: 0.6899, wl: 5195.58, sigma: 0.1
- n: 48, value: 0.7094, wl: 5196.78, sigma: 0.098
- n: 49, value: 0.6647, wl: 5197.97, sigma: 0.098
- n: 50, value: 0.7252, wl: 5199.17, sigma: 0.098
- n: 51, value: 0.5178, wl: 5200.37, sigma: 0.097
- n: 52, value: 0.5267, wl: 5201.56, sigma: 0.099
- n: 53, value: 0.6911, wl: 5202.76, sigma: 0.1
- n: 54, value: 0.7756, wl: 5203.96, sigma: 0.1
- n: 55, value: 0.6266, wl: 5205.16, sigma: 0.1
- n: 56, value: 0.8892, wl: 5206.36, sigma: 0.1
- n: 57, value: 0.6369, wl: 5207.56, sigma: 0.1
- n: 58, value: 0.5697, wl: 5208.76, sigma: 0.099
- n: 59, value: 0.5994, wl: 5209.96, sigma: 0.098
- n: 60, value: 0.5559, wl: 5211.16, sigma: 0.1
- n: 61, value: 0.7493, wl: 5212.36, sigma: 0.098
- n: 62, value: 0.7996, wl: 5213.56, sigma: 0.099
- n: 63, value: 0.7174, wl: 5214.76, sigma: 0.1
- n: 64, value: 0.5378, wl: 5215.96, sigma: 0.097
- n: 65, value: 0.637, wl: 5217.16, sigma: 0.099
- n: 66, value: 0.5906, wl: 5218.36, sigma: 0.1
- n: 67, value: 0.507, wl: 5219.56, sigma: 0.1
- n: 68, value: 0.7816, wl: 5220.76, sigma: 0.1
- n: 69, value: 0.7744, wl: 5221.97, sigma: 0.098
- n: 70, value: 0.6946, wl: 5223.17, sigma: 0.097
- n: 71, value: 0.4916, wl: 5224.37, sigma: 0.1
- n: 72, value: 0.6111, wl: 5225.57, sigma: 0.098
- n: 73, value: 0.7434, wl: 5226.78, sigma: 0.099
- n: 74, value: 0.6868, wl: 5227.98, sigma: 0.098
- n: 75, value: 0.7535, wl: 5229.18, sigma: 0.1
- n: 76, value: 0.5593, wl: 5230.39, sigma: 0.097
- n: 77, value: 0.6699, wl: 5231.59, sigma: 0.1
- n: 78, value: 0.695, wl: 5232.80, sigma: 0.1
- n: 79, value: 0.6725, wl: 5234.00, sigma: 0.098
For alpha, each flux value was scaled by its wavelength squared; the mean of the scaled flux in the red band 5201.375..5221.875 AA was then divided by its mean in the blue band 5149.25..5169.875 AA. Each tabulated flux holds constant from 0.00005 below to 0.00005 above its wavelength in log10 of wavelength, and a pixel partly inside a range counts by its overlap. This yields 1.20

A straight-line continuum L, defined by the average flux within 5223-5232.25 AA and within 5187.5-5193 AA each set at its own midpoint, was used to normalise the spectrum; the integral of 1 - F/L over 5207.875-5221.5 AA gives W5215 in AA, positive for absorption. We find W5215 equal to -0.1 AA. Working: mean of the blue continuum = 0.607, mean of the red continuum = 0.65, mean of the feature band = 0.642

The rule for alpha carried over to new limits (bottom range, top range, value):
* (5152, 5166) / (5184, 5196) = 1.19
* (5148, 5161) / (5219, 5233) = 1.22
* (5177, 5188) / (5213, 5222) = 1.09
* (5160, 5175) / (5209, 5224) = 1.11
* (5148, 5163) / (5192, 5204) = 1.21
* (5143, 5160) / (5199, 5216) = 1.15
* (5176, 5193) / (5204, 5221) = 1.07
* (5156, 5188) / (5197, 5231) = 1.12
